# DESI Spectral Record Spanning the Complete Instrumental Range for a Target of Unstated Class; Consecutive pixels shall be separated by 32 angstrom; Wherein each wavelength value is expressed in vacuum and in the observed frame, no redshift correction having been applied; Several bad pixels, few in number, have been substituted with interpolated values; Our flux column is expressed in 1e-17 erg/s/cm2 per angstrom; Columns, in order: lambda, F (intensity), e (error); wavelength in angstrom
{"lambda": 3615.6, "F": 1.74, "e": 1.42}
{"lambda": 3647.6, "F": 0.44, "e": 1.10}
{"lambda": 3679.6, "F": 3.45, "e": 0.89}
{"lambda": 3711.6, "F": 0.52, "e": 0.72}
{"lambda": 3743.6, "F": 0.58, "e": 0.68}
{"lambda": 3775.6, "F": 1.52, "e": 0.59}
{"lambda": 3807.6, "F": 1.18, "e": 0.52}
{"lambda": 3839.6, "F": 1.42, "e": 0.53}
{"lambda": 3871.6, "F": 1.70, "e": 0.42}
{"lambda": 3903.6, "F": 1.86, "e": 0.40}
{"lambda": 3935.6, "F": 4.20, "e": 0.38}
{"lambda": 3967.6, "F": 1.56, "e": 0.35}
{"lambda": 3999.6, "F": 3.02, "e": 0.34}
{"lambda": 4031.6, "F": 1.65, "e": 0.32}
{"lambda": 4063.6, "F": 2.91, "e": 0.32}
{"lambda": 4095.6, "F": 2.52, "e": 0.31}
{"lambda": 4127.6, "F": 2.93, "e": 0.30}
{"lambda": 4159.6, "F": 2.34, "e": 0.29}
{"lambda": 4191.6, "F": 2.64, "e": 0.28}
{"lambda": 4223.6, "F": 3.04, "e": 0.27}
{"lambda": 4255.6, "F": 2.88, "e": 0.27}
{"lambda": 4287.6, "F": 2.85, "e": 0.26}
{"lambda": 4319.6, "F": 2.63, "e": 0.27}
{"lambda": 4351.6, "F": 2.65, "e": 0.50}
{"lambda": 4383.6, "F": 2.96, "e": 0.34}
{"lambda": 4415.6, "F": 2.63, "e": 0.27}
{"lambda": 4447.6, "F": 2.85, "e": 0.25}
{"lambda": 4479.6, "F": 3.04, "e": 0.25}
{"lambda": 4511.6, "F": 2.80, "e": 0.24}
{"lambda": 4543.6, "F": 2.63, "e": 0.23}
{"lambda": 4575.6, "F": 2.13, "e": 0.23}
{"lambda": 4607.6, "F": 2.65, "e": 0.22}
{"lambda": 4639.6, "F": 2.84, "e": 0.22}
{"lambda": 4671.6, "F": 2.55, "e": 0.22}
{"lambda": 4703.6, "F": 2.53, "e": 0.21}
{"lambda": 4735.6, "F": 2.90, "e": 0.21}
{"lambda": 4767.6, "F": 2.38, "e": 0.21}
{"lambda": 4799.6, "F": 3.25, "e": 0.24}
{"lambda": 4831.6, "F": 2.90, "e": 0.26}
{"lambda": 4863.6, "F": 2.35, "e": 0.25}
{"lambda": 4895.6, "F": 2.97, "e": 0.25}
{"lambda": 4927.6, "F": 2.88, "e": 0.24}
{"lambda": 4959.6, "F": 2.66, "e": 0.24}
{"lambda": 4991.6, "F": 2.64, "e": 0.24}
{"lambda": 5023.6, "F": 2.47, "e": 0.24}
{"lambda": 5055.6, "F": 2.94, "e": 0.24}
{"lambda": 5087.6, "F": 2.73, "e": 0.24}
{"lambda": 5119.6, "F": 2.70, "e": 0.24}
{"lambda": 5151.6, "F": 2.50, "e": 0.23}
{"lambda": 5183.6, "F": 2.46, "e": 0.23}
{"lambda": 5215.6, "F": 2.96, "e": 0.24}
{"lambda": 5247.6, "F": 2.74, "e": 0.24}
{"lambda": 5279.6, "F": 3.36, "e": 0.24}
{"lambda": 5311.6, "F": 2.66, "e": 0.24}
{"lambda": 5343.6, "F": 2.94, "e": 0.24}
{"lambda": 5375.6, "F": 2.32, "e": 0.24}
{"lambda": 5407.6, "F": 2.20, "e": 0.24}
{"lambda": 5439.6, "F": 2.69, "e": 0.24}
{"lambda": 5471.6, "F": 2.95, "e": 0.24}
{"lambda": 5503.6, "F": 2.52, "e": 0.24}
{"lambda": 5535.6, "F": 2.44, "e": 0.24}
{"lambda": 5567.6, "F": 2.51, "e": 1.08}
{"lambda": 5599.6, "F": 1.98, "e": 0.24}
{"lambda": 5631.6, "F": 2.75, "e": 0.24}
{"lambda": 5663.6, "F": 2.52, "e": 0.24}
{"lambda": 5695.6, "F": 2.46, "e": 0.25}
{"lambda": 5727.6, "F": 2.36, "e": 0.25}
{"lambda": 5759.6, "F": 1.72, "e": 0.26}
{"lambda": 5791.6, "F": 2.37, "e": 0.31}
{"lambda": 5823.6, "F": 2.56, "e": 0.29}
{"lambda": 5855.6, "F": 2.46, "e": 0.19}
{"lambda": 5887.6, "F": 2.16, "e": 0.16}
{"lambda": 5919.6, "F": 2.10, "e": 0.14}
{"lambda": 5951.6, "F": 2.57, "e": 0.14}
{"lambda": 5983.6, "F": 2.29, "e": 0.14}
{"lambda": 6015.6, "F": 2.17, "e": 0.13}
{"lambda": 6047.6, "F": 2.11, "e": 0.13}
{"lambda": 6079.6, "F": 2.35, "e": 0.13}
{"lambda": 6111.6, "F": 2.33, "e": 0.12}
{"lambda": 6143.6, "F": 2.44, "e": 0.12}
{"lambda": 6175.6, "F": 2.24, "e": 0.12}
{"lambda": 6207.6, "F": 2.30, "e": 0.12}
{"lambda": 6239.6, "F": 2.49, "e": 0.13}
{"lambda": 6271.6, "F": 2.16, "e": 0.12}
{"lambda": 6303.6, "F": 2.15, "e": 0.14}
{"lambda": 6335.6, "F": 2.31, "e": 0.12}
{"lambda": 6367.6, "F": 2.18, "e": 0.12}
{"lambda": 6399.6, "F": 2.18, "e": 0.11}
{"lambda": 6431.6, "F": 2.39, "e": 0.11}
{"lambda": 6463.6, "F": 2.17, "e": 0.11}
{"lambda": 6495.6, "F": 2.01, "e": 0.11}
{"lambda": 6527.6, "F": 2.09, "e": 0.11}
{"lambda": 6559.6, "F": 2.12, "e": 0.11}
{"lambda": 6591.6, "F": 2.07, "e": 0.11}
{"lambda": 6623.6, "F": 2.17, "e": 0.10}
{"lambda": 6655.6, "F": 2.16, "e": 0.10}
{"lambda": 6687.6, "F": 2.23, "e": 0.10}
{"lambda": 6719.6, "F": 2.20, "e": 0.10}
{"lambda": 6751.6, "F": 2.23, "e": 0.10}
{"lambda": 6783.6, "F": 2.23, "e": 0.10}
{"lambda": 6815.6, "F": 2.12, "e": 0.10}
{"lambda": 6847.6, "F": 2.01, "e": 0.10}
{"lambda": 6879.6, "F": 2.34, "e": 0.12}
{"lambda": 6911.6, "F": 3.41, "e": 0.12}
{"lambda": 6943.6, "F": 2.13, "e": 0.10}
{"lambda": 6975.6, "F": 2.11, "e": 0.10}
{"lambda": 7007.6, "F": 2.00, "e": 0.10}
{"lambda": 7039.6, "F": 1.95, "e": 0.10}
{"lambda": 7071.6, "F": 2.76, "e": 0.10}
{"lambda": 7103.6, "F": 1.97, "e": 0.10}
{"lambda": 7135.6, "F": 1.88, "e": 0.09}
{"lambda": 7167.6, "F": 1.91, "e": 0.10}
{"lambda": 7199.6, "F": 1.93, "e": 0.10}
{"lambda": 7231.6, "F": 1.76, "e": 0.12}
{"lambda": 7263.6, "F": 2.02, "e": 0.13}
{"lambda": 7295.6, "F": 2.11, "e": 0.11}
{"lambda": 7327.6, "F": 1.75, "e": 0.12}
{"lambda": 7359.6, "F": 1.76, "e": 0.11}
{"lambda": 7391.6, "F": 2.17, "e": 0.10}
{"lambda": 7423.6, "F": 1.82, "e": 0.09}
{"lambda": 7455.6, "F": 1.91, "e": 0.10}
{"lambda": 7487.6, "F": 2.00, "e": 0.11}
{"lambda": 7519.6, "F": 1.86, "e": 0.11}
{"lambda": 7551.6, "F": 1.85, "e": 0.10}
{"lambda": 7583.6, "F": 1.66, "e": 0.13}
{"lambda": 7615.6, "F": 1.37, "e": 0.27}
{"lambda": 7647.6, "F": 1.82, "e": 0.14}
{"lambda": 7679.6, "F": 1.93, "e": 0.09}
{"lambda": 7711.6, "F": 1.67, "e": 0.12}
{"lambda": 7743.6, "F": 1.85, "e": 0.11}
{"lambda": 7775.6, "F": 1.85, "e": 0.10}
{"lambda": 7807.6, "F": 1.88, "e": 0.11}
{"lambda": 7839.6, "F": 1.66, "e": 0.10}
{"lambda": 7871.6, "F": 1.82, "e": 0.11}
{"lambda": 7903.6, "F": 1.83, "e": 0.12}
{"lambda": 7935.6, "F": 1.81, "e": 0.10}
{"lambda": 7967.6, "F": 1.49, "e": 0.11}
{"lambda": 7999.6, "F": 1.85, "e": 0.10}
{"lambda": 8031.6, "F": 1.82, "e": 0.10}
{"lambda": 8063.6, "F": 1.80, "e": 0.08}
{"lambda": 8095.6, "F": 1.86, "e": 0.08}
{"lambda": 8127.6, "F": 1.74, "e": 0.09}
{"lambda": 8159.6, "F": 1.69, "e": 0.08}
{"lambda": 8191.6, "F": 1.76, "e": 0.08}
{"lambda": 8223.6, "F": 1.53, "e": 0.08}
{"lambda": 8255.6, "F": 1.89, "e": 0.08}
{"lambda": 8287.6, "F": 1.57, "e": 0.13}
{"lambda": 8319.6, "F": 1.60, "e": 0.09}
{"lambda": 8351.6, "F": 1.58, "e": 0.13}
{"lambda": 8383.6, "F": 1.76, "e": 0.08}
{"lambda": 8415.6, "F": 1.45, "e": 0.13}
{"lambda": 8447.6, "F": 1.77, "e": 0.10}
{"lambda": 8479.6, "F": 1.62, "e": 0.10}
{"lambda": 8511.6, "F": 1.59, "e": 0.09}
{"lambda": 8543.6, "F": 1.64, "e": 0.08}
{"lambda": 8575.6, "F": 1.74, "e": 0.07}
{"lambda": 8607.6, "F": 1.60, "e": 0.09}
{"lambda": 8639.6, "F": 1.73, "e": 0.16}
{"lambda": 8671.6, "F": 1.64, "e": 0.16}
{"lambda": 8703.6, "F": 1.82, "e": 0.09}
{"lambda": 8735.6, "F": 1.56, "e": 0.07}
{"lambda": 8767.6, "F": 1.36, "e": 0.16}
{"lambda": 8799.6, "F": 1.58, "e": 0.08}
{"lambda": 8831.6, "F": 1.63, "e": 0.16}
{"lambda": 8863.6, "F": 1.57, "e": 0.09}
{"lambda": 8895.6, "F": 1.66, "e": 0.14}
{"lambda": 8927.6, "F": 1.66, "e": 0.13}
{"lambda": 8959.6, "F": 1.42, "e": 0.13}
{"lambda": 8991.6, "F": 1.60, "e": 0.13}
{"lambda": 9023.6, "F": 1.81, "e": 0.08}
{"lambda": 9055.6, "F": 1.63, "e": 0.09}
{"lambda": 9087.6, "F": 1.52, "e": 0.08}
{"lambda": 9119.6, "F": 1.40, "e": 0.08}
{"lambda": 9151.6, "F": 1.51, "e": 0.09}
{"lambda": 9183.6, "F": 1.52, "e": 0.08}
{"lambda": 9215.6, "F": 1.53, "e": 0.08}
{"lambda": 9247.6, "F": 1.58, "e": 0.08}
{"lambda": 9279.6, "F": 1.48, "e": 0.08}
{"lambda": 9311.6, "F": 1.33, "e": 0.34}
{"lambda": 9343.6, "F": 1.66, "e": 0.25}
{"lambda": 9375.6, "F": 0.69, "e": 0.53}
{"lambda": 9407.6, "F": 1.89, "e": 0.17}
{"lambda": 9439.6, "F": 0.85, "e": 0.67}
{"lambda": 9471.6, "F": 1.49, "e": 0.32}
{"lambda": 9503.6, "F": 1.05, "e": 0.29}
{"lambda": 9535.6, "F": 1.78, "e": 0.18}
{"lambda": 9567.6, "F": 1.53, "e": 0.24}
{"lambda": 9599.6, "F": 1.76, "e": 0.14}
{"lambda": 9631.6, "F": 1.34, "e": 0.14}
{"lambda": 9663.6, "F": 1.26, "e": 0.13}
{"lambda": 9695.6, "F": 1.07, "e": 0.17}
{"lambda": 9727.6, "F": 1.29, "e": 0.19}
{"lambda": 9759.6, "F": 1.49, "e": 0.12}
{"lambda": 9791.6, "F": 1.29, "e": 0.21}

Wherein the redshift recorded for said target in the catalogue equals 0.052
